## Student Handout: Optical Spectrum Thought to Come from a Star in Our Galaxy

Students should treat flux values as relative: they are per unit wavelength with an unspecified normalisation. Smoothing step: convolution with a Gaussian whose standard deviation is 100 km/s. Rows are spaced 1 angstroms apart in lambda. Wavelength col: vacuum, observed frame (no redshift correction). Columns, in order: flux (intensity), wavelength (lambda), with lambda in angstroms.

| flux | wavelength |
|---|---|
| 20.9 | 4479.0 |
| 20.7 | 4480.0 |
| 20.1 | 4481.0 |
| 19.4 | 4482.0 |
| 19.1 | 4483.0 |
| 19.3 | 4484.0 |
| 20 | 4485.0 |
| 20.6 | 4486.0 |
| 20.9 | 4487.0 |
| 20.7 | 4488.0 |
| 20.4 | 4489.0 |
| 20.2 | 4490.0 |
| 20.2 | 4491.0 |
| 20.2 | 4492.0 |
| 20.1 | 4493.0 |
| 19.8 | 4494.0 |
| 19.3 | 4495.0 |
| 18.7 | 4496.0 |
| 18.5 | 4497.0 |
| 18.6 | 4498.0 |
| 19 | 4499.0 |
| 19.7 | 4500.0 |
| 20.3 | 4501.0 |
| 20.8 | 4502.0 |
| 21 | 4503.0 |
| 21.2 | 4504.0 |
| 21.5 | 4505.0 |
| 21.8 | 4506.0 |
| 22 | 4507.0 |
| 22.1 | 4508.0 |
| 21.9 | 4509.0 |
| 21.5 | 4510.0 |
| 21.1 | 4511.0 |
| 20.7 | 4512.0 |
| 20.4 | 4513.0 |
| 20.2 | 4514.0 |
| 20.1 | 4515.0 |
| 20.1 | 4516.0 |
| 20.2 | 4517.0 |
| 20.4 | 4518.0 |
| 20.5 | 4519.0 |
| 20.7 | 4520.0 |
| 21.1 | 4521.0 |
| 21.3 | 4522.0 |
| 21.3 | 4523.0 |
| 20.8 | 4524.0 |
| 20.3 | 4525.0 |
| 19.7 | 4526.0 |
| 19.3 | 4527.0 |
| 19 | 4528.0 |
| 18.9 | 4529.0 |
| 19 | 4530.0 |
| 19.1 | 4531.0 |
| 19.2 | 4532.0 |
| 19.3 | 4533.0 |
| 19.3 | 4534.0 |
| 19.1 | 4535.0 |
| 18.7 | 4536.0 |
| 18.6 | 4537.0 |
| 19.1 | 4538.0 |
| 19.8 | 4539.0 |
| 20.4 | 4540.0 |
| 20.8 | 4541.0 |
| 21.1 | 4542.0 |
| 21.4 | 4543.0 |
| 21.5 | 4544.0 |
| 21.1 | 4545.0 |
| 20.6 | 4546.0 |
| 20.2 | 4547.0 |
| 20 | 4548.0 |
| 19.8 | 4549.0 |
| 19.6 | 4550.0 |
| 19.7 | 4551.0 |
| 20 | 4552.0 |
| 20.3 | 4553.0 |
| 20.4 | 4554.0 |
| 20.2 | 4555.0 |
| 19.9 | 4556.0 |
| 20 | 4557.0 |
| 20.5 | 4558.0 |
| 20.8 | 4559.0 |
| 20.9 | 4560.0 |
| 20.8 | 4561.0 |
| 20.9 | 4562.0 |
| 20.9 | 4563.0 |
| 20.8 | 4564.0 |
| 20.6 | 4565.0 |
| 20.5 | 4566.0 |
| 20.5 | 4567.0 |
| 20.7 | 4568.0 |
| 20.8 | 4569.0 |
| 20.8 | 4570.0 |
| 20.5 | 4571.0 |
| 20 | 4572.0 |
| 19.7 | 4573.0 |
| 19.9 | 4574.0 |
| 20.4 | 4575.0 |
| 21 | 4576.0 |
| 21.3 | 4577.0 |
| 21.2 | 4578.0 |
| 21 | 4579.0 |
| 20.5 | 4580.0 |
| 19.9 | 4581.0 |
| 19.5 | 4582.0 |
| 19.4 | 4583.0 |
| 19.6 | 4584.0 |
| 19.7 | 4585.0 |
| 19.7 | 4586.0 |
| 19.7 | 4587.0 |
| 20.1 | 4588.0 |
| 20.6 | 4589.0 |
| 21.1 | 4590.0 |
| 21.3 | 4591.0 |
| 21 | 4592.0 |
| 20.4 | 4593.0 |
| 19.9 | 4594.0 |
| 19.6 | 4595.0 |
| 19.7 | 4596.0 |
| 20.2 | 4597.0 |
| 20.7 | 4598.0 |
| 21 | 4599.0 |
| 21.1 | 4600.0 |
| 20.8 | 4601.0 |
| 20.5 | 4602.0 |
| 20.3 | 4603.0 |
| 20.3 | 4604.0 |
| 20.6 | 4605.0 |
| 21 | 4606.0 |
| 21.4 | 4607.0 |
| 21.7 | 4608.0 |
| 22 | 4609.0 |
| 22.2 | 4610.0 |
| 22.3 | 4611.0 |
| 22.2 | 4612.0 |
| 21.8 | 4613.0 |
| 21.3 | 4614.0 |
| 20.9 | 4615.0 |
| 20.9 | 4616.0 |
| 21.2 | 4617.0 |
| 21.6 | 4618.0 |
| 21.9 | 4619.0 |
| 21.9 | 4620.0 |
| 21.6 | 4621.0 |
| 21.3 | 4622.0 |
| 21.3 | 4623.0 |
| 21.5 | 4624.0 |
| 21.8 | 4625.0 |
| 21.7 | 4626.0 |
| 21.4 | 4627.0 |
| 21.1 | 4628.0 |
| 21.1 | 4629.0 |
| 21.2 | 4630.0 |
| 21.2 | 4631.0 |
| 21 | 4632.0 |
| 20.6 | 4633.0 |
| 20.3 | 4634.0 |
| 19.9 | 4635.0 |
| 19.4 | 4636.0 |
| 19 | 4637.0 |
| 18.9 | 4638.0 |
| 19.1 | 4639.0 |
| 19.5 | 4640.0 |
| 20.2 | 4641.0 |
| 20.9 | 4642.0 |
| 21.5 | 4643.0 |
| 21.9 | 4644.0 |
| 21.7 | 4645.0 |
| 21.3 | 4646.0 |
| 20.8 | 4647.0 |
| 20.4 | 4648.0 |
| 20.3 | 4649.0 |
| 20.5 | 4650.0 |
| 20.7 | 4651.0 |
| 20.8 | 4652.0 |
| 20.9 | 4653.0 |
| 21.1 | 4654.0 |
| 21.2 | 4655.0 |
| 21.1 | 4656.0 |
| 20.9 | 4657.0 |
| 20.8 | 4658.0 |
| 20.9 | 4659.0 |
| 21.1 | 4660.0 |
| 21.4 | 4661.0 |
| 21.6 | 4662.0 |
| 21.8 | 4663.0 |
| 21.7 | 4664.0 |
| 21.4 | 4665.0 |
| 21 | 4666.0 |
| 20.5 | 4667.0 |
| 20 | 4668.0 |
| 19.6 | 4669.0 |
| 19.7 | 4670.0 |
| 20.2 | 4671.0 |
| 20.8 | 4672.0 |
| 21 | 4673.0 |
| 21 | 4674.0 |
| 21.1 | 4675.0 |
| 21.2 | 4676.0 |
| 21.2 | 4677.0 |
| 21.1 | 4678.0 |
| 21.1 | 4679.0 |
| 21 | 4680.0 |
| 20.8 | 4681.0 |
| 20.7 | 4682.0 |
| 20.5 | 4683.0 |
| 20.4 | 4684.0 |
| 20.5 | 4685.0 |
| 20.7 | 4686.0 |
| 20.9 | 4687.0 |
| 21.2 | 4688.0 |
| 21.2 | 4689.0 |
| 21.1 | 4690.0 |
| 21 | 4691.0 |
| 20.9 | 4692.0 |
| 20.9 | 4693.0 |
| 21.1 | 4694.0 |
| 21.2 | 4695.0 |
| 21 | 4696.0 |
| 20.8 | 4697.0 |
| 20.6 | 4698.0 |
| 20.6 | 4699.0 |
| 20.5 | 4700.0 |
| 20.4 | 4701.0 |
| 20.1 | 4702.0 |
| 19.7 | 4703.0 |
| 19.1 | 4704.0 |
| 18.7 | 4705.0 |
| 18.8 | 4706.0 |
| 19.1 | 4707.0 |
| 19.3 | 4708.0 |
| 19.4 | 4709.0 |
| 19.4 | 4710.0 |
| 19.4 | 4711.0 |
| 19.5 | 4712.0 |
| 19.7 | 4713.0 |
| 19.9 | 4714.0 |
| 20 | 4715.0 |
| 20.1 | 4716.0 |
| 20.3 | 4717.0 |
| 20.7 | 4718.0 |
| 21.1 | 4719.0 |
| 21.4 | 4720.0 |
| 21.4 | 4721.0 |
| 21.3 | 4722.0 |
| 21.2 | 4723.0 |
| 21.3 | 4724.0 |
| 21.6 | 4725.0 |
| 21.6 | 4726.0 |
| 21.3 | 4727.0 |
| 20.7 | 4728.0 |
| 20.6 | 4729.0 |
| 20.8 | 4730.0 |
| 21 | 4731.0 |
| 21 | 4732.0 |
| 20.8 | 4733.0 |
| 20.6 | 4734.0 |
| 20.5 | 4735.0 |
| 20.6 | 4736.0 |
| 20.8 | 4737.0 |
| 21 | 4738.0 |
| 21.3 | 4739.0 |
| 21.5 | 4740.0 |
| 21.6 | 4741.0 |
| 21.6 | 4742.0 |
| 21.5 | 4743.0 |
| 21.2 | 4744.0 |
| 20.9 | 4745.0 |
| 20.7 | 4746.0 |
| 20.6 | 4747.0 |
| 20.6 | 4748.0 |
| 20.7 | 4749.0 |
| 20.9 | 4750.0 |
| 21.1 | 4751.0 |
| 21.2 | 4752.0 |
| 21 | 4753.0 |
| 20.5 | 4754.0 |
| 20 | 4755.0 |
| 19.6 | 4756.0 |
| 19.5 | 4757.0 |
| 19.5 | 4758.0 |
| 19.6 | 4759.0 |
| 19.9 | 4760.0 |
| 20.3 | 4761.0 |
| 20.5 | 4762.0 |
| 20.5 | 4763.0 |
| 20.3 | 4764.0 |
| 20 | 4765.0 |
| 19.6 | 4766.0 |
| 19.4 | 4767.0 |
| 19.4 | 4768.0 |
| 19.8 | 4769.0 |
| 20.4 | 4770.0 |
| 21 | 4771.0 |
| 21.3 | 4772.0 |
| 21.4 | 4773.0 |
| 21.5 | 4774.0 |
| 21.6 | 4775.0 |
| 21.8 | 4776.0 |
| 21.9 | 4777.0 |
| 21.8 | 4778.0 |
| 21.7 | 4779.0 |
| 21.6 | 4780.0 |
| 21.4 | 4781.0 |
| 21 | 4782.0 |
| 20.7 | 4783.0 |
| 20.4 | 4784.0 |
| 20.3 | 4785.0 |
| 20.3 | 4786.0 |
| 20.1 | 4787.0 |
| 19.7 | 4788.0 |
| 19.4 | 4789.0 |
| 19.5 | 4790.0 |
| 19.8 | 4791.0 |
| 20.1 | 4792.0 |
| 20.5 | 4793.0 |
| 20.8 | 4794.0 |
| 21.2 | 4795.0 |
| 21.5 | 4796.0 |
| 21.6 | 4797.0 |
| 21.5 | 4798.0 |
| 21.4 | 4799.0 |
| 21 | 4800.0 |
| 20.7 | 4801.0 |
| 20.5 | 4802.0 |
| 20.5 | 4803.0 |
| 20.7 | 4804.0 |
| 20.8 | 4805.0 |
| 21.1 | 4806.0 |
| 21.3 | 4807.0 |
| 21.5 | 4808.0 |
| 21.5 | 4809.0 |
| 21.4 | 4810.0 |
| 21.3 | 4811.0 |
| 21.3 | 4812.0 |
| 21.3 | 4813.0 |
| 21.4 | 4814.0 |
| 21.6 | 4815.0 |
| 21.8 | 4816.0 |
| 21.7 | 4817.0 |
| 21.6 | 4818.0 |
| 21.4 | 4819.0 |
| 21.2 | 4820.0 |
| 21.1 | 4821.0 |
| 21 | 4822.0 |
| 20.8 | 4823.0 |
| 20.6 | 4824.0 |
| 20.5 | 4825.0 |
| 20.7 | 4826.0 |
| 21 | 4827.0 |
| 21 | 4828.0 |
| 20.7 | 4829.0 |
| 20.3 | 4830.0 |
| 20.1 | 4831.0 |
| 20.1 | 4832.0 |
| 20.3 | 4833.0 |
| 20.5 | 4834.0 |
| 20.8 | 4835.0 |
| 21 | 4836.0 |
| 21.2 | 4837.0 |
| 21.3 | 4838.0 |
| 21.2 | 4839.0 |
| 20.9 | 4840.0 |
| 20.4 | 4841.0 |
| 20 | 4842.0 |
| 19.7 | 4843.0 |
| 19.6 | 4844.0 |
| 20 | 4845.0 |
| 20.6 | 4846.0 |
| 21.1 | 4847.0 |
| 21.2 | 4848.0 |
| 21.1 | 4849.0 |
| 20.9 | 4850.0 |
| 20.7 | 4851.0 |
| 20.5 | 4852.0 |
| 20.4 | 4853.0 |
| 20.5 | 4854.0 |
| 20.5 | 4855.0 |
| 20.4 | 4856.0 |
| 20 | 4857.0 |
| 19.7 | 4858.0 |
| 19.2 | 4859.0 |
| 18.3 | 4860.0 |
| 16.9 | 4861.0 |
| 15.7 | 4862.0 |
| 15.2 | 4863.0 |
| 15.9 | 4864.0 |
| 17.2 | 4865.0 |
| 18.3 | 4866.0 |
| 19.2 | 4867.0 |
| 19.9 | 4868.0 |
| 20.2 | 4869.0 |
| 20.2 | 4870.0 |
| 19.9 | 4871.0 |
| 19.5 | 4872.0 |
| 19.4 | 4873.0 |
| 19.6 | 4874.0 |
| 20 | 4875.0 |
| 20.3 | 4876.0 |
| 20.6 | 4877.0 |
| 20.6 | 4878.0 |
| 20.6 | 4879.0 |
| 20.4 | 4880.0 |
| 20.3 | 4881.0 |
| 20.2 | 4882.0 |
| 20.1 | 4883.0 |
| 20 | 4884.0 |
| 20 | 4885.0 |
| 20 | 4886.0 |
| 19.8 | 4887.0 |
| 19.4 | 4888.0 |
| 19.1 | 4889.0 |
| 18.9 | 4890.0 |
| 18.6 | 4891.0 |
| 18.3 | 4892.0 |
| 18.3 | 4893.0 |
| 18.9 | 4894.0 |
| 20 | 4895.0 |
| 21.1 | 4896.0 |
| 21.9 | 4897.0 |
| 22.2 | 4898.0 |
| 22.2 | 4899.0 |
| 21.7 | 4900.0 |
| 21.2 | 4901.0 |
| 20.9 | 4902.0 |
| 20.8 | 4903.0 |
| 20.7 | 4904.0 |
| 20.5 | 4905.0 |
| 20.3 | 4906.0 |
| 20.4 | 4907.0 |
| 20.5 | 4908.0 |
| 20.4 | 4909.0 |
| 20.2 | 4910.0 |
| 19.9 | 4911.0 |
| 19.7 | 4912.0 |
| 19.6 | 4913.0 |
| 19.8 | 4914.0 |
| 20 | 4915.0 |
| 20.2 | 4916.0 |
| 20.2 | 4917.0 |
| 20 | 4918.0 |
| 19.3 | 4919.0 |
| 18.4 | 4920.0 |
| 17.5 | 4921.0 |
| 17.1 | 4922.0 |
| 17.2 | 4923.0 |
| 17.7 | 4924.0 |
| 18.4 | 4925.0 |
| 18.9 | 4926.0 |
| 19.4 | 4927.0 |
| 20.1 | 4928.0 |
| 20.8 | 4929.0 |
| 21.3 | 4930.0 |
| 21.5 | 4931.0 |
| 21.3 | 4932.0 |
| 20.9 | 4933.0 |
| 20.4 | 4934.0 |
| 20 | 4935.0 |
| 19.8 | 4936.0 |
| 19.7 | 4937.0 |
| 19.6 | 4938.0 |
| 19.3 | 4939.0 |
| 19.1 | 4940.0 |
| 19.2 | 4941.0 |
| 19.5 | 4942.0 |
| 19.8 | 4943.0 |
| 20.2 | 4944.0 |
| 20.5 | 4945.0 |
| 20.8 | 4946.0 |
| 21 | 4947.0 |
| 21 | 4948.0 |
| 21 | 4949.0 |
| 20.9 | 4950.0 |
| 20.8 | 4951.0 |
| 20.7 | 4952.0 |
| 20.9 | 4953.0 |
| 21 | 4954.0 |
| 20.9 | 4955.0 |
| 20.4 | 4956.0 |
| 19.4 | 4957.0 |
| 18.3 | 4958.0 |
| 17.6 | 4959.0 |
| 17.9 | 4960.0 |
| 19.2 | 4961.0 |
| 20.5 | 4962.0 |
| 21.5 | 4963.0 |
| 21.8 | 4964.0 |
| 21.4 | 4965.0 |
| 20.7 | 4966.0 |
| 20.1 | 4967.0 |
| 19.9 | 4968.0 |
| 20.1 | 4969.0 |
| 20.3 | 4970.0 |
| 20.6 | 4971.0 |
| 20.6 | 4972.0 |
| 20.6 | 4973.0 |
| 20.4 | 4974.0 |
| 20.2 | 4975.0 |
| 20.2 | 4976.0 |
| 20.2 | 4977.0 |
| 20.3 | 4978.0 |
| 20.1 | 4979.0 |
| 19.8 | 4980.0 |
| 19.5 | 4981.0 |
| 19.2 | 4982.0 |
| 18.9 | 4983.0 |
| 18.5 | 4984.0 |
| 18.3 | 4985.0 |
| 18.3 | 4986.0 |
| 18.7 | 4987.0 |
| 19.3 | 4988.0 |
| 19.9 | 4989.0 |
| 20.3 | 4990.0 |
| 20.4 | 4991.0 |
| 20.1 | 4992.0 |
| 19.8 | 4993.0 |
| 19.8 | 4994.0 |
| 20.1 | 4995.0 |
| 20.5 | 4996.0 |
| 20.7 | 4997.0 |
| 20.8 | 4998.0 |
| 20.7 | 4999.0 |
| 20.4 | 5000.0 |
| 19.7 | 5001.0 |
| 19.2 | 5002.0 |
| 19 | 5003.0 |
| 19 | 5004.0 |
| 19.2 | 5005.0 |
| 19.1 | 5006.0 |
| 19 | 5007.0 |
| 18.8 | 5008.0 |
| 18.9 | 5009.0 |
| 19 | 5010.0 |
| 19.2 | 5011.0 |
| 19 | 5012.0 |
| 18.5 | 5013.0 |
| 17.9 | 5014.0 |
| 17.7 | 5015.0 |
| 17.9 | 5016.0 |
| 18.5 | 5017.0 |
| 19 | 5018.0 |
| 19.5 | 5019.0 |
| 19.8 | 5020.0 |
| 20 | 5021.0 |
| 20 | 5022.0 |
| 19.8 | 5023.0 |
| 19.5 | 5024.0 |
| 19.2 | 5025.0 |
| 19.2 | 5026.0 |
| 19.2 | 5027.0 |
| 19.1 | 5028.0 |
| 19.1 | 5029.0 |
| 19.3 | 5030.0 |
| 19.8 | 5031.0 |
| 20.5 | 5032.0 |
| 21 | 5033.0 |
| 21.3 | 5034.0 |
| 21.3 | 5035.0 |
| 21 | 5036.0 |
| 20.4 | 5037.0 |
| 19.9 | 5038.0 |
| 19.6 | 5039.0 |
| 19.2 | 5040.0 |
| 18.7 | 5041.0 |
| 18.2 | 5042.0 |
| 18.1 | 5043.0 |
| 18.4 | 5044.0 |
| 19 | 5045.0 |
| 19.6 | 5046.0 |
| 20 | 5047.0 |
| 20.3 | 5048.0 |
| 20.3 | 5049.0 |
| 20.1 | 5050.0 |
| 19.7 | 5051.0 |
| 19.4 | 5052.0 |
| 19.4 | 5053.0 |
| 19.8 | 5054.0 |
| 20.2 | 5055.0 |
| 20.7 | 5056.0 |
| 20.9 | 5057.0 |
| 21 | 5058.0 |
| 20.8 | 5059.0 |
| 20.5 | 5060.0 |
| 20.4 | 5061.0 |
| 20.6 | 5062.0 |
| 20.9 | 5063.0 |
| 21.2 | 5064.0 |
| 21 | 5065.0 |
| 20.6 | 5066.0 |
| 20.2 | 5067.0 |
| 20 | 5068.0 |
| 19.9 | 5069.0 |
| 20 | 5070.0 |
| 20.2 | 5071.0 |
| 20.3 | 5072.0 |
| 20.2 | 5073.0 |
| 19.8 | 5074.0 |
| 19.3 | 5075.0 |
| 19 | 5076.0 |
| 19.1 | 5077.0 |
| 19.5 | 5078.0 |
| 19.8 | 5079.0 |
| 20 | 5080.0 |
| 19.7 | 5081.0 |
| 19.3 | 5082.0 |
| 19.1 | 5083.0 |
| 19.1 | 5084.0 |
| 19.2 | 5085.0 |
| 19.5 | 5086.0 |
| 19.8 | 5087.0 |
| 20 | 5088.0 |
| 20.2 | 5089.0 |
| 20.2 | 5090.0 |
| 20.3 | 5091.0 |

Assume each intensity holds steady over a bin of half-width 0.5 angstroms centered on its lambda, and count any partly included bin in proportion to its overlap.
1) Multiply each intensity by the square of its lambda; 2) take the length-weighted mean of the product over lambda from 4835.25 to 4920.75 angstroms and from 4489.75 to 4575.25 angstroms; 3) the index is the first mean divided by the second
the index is 1.1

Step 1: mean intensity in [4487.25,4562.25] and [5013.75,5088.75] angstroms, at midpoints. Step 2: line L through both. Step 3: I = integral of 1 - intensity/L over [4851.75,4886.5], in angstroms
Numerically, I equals 0.9 angstroms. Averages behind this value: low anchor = 20.2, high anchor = 19.8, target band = 19.4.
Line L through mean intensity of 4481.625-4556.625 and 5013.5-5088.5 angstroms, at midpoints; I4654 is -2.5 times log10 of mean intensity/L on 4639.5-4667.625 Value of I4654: -0.05 mag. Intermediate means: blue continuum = 20.2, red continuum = 19.8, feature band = 21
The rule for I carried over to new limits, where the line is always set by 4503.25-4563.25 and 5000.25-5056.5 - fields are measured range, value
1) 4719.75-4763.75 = -1.9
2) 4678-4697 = -0.8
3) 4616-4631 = -0.9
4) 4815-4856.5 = -2.0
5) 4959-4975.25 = -0.6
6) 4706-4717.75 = 0.2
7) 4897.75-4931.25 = -0.5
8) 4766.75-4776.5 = -0.4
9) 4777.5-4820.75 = -2.4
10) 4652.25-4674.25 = -0.9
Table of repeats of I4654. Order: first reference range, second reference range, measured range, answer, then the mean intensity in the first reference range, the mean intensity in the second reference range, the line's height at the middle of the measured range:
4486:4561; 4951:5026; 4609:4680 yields -0.05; 20.2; 19.7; 20.1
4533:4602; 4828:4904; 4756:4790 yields -0.02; 20.3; 20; 20.1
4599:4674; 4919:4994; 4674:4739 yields 0.01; 21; 19.9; 20.7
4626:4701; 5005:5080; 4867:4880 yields 0.01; 20.8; 19.7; 20.2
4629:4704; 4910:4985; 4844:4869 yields 0.05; 20.7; 19.9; 20.2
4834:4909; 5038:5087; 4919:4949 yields 0.01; 20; 19.8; 19.9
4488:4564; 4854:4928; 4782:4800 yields -0.04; 20.2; 19.6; 19.8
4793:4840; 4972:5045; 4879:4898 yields 0.03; 21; 19.5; 20.5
